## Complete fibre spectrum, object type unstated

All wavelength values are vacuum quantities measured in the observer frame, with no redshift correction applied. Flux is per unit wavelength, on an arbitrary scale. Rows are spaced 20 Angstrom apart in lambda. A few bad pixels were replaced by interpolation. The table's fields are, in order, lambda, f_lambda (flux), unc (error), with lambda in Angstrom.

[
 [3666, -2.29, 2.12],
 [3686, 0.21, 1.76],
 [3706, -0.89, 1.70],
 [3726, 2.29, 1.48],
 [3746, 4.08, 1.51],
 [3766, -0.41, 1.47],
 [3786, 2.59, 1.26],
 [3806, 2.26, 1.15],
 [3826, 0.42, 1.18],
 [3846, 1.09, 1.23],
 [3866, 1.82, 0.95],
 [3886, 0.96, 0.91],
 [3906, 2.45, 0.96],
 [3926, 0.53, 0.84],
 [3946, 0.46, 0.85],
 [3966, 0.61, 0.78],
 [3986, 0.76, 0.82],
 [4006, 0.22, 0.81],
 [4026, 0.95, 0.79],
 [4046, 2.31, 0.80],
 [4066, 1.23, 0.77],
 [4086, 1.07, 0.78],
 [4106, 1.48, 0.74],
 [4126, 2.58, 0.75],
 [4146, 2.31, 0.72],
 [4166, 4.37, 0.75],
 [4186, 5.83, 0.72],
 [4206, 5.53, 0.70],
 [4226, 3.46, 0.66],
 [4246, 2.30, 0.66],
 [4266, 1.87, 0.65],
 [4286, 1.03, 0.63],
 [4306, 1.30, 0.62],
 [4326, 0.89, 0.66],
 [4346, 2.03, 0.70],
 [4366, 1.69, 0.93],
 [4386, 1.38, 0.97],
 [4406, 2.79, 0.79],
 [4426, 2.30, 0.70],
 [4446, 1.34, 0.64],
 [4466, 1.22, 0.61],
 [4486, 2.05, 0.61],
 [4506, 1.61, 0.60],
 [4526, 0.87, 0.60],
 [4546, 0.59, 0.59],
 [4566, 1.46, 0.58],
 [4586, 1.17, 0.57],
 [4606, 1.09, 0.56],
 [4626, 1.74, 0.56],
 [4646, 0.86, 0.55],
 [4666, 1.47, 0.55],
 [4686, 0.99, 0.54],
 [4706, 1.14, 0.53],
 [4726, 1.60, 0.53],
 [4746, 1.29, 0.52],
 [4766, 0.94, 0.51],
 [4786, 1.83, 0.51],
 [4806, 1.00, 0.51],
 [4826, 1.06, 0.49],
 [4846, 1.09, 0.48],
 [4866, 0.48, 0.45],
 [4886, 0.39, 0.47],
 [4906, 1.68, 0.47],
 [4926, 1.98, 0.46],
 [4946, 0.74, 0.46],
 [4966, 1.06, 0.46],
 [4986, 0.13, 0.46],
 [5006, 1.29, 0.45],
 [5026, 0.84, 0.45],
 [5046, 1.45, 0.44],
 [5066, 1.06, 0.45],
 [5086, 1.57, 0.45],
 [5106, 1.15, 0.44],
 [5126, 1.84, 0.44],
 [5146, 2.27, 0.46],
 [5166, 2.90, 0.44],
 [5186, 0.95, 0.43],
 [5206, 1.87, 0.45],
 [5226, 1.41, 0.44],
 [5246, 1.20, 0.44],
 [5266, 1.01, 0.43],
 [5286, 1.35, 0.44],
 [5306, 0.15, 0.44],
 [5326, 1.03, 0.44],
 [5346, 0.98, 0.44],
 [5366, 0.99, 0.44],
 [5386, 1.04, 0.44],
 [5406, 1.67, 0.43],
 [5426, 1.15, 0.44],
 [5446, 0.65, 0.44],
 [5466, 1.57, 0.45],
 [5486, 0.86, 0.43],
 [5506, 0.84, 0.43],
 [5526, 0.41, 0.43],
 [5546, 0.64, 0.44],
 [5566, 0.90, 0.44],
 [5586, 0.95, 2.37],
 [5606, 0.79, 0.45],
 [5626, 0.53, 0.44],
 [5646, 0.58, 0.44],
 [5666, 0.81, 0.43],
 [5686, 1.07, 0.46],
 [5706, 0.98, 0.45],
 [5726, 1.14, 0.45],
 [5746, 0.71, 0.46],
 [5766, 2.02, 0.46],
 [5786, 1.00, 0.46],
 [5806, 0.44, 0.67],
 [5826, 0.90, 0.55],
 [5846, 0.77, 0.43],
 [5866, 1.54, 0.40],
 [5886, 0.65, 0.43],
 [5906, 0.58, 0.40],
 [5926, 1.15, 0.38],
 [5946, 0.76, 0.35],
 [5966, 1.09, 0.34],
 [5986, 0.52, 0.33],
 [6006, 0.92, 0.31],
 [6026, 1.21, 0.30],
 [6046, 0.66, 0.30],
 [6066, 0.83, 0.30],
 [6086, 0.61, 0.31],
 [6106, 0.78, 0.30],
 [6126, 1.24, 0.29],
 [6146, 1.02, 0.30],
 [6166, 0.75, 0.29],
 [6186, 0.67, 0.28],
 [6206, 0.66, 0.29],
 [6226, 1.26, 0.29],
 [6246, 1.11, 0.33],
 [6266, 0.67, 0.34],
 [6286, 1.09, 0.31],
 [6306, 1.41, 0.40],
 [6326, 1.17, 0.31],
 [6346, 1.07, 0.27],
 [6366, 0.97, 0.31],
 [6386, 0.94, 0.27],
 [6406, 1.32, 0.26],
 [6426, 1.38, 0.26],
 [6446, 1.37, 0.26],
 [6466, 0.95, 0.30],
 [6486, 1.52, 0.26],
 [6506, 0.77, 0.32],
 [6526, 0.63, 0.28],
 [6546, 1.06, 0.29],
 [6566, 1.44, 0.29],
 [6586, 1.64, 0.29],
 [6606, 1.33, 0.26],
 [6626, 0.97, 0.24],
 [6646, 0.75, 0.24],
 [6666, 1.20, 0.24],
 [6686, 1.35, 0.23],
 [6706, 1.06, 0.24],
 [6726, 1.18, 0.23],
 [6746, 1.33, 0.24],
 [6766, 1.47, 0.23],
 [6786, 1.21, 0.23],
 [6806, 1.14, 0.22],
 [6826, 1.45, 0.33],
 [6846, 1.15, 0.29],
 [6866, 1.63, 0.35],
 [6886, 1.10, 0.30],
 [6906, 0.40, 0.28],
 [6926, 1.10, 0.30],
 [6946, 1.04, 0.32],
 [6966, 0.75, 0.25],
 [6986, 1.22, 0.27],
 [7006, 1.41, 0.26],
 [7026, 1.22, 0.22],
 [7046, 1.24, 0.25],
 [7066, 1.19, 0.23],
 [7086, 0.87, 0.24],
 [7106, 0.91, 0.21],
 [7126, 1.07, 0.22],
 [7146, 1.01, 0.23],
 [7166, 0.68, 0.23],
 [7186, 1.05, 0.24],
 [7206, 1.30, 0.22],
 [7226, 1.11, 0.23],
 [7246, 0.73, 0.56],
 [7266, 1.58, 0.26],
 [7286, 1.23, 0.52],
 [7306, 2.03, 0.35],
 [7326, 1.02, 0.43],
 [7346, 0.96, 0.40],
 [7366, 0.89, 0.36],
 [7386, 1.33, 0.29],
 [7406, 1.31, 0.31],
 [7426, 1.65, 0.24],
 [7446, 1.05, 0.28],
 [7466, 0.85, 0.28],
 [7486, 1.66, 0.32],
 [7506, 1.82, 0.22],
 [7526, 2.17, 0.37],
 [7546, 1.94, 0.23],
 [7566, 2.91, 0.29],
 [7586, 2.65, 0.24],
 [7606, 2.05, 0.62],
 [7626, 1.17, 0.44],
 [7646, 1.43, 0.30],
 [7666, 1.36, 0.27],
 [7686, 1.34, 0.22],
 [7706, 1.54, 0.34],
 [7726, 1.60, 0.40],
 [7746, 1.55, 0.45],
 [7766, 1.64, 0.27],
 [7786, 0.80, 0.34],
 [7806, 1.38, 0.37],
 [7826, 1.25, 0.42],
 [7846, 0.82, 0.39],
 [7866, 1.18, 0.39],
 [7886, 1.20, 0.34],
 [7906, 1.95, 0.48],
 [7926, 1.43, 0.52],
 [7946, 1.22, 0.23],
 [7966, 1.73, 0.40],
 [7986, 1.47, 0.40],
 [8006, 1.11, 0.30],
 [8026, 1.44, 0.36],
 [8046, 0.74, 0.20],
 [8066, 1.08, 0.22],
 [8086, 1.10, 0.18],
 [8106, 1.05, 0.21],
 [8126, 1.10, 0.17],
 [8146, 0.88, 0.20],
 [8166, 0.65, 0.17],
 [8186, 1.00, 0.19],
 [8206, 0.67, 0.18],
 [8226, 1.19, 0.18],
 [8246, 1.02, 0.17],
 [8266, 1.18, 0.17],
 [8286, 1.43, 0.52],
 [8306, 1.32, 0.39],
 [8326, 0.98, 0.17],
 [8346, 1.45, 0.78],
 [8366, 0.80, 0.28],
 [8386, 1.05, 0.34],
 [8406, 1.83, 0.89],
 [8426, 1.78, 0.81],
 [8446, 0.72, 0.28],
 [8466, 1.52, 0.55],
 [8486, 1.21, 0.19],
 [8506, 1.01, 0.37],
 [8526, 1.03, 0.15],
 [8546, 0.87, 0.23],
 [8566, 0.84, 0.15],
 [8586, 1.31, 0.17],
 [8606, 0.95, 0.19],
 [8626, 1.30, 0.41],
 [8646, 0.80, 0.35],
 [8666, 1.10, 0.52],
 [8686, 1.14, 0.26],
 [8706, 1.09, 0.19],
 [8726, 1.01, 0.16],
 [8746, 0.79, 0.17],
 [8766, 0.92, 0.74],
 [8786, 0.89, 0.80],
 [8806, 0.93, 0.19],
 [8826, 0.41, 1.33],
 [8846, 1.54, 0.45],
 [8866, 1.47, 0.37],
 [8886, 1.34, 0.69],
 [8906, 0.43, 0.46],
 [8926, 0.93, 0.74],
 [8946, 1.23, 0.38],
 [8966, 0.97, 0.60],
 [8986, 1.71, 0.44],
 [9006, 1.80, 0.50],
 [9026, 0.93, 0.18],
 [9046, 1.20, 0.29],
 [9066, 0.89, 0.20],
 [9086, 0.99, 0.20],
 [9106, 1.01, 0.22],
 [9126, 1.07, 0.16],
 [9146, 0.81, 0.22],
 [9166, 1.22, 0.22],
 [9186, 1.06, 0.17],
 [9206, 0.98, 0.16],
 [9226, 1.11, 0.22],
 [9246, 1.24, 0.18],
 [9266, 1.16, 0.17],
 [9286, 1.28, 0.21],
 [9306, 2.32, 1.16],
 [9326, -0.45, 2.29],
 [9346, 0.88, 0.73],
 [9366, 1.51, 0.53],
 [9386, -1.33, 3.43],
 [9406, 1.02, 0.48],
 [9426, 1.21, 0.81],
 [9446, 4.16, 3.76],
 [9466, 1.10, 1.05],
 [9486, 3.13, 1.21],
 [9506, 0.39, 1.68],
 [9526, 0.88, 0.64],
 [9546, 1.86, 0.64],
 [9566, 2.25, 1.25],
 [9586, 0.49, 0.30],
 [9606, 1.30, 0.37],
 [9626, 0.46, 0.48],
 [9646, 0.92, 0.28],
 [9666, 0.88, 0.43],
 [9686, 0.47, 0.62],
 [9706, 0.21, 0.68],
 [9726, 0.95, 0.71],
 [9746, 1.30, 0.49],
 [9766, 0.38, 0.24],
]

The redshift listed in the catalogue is 1.706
